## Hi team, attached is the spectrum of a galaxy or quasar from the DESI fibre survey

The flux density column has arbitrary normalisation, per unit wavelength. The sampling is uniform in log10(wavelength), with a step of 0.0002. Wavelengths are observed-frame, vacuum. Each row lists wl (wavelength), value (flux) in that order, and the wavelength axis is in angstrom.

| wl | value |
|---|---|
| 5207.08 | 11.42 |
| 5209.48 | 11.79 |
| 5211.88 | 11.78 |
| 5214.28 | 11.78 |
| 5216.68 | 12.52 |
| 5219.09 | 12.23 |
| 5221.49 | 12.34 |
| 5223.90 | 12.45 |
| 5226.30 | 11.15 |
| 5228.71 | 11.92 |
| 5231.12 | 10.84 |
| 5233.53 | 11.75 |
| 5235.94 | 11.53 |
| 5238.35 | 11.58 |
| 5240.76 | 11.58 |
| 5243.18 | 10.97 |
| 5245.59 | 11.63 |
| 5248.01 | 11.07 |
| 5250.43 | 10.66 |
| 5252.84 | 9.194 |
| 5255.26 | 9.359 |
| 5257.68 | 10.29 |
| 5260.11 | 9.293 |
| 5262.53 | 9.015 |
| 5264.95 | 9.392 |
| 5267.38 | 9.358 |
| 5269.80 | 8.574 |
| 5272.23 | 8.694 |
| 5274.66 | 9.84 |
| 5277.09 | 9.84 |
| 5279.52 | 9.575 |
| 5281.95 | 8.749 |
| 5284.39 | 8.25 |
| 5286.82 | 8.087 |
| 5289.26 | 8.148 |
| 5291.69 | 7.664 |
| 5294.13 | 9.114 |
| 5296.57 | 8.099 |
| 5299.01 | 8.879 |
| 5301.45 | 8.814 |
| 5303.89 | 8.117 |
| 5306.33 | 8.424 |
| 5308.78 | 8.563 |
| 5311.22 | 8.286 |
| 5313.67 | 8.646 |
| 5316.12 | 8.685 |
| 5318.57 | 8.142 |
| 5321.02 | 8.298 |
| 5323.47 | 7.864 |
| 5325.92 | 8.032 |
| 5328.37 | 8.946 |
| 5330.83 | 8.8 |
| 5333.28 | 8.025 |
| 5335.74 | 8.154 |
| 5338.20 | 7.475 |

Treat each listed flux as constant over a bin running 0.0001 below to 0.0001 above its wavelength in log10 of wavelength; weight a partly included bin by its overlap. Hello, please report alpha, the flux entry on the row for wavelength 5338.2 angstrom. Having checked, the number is 7.475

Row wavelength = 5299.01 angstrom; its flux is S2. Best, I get 8.879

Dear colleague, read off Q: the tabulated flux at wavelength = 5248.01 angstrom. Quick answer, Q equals 11.07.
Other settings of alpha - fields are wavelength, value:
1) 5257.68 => 10.29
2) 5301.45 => 8.814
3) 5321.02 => 8.298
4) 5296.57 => 8.099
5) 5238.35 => 11.58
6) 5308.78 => 8.563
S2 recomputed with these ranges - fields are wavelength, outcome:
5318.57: 8.142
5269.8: 8.574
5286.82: 8.087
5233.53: 11.75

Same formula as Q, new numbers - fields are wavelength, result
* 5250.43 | 10.66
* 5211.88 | 11.78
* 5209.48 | 11.79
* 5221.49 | 12.34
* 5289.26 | 8.148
